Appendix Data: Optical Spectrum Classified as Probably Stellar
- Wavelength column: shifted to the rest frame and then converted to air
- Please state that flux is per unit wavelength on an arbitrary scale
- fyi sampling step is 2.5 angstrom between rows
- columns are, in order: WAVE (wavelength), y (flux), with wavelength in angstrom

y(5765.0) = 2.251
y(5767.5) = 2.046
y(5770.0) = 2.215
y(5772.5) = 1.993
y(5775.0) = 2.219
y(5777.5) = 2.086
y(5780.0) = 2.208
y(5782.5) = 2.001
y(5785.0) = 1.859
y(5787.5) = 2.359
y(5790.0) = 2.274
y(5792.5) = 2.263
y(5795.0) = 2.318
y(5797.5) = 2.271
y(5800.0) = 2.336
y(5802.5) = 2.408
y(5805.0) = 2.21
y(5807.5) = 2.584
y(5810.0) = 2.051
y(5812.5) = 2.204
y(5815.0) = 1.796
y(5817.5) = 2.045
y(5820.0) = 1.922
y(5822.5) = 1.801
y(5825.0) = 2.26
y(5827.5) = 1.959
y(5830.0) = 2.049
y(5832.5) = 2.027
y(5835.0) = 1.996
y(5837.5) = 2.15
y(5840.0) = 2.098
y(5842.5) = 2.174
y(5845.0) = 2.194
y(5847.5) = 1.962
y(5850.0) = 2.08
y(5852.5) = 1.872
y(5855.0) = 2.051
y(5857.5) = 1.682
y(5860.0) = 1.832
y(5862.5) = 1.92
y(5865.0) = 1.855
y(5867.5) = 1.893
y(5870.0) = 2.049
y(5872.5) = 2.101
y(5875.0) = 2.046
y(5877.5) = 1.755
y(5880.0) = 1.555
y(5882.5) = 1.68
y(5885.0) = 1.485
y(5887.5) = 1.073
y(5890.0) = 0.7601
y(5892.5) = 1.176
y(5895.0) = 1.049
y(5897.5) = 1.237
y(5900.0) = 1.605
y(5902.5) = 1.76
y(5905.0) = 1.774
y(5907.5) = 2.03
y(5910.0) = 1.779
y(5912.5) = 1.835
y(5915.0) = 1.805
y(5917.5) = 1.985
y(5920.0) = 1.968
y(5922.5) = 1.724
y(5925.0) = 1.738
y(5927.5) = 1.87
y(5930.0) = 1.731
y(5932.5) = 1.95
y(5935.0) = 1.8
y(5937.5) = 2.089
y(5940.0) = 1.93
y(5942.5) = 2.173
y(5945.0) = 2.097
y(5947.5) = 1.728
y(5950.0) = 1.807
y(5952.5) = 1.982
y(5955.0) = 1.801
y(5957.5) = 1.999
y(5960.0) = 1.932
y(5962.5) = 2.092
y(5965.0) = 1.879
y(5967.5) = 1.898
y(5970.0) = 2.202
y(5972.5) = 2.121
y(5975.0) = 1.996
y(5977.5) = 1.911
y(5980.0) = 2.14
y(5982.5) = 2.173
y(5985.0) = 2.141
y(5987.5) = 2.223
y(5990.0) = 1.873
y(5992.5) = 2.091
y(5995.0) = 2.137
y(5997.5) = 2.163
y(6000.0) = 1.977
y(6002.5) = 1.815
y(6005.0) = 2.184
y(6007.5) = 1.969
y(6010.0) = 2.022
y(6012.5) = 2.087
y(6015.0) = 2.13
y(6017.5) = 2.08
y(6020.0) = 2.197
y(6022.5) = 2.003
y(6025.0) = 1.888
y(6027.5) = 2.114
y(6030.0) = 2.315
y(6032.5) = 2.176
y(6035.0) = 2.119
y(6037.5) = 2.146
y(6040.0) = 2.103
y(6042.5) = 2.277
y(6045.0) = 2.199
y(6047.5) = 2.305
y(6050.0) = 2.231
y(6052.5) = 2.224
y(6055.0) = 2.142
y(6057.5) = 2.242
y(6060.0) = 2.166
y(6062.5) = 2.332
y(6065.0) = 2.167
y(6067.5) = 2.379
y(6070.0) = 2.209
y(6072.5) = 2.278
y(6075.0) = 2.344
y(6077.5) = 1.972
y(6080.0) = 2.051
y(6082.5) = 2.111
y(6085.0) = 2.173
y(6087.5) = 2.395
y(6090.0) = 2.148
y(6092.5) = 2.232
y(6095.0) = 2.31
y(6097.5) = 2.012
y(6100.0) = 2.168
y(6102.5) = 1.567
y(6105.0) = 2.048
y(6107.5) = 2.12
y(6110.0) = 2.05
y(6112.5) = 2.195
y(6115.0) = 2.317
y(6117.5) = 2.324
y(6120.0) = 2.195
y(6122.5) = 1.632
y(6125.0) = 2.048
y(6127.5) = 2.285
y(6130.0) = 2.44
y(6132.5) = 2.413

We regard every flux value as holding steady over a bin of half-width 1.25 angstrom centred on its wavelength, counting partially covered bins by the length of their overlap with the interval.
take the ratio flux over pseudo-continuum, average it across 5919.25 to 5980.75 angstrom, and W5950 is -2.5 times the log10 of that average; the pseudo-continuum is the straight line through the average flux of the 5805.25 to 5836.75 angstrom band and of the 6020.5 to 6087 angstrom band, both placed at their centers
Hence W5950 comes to 0.10 mag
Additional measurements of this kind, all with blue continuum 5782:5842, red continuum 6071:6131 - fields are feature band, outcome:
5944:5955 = 0.14 mag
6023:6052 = -0.01 mag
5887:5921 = 0.34 mag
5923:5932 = 0.19 mag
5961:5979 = 0.07 mag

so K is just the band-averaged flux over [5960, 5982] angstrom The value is 2.03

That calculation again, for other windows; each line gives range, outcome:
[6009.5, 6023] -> 2.09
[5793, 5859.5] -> 2.1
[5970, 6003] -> 2.07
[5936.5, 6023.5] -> 2.03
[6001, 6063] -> 2.14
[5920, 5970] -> 1.92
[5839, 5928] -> 1.76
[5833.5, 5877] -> 1.99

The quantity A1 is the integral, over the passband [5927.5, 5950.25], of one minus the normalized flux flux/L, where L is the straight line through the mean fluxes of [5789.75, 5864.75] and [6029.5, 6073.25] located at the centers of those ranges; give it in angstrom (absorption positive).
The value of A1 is 2.4 angstrom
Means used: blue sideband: 2.09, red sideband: 2.22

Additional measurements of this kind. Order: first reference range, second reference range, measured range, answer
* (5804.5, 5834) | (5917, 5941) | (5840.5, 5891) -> 4.59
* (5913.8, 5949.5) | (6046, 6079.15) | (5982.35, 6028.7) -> 0.42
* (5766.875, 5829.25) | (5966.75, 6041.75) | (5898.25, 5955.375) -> 6.60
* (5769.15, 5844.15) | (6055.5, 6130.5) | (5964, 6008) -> 2.05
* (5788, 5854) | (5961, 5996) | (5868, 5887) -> 2.90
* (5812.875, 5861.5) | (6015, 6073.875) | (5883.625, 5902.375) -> 7.46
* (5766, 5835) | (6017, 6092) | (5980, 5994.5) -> 0.44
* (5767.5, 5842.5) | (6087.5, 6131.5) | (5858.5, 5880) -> 2.30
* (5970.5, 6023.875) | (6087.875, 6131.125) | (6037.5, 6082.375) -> -2.28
